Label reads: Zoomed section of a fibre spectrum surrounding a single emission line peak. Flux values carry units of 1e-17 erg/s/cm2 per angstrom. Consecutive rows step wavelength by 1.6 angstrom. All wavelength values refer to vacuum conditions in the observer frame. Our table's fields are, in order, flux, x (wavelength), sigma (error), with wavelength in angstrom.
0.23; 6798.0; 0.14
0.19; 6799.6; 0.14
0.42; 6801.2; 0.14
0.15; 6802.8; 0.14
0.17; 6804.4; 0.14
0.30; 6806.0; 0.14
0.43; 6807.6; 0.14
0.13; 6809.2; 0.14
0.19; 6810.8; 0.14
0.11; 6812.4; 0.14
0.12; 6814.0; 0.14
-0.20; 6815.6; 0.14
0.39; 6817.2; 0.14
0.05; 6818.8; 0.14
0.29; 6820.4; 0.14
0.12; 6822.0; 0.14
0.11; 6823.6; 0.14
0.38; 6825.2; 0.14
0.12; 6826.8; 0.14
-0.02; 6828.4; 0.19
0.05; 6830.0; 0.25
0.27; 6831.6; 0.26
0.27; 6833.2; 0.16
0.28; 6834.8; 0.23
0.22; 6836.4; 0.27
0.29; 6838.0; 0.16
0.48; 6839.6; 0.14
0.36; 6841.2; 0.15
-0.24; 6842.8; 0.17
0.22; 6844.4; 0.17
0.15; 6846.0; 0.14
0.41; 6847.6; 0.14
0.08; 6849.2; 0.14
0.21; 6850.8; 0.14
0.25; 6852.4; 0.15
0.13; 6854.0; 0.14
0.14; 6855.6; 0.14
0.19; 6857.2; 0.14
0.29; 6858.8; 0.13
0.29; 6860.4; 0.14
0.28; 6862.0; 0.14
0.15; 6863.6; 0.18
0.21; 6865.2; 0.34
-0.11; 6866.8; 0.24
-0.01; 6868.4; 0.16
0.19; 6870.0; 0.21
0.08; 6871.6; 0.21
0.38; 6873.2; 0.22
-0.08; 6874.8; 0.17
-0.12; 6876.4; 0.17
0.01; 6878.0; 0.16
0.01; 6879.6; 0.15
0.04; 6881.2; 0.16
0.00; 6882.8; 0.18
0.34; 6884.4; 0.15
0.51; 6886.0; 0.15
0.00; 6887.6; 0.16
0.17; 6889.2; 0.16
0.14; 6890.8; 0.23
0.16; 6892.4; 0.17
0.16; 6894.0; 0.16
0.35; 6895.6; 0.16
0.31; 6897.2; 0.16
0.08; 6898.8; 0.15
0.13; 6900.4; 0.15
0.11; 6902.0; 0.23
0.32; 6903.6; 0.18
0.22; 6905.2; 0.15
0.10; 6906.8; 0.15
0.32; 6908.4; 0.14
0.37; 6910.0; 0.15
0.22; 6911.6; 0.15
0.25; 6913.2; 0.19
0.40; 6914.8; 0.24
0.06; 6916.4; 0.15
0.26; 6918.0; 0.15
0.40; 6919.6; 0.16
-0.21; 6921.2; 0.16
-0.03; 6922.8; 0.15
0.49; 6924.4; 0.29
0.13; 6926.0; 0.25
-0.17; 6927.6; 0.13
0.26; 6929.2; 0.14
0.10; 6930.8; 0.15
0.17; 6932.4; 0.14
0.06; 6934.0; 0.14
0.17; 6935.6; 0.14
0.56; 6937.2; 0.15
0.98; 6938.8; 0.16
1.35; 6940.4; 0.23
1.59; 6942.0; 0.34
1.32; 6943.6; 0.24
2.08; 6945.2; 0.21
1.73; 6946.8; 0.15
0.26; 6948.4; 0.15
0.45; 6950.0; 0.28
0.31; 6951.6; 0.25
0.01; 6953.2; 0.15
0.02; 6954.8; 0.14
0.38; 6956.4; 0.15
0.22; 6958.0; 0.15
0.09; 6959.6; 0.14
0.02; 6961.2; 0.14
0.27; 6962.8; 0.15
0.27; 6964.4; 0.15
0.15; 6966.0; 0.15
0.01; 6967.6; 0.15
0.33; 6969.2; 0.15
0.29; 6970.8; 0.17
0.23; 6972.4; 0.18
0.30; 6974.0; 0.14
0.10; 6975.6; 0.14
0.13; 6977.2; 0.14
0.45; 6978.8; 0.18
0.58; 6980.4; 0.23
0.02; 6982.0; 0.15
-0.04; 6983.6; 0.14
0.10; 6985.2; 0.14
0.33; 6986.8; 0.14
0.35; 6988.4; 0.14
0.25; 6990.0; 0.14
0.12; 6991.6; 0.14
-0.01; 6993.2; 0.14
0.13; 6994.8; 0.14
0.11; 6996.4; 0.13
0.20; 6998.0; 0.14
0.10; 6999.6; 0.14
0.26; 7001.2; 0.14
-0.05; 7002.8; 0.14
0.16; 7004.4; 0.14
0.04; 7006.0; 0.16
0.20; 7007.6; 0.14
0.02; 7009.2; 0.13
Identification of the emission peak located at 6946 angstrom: [O II]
